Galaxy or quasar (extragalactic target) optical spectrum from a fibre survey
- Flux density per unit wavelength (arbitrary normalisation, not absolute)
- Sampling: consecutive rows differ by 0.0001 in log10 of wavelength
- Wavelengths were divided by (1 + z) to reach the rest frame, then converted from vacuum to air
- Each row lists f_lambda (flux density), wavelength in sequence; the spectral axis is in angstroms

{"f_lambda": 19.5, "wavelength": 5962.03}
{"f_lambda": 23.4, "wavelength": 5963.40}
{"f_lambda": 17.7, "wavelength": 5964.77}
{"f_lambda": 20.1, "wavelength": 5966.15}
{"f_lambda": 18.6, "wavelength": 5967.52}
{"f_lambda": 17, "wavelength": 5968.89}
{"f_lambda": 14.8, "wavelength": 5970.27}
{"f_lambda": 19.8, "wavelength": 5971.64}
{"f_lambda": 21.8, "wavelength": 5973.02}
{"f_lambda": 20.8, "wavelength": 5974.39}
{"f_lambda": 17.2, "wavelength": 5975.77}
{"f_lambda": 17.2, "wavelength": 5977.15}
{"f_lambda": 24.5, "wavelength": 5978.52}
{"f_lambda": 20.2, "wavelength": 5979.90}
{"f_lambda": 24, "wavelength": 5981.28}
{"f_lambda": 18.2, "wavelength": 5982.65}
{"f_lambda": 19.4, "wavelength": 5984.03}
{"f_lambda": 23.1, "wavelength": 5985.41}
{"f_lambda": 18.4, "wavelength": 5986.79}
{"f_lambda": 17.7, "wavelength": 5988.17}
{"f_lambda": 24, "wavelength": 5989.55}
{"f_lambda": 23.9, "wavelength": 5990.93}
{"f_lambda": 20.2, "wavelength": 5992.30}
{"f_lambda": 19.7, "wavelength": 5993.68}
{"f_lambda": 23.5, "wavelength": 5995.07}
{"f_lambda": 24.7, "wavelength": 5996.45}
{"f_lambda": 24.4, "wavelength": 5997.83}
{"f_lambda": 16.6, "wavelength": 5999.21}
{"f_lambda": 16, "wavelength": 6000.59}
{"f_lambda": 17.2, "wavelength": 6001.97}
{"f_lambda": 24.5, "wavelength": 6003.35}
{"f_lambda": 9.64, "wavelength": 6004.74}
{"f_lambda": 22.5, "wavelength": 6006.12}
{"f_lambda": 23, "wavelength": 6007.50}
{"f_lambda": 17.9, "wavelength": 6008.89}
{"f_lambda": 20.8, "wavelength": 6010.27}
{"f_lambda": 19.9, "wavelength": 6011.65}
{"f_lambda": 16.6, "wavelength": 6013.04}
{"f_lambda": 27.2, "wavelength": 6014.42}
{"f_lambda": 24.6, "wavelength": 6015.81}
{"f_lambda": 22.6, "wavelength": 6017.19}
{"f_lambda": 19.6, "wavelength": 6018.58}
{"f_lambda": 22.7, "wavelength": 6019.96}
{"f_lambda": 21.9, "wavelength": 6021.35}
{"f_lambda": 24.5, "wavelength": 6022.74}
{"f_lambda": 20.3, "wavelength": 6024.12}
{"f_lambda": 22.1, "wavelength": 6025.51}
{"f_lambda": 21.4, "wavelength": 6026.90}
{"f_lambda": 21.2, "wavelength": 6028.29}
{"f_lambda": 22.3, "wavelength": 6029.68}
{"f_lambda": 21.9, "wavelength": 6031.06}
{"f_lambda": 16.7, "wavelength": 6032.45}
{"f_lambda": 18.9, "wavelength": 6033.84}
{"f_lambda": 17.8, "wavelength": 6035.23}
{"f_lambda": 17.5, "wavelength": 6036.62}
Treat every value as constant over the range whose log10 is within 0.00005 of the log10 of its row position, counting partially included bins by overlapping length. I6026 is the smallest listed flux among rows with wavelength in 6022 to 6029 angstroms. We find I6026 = 20.3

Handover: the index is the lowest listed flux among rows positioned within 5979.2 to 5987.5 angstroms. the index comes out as 18.2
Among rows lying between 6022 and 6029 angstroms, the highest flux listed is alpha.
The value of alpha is 24.5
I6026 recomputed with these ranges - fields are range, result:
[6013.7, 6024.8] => 19.6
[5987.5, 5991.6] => 17.7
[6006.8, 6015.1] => 16.6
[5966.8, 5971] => 14.8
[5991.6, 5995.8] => 19.7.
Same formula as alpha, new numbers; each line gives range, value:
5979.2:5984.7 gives 24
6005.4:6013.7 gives 23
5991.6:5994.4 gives 20.2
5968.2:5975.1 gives 21.8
